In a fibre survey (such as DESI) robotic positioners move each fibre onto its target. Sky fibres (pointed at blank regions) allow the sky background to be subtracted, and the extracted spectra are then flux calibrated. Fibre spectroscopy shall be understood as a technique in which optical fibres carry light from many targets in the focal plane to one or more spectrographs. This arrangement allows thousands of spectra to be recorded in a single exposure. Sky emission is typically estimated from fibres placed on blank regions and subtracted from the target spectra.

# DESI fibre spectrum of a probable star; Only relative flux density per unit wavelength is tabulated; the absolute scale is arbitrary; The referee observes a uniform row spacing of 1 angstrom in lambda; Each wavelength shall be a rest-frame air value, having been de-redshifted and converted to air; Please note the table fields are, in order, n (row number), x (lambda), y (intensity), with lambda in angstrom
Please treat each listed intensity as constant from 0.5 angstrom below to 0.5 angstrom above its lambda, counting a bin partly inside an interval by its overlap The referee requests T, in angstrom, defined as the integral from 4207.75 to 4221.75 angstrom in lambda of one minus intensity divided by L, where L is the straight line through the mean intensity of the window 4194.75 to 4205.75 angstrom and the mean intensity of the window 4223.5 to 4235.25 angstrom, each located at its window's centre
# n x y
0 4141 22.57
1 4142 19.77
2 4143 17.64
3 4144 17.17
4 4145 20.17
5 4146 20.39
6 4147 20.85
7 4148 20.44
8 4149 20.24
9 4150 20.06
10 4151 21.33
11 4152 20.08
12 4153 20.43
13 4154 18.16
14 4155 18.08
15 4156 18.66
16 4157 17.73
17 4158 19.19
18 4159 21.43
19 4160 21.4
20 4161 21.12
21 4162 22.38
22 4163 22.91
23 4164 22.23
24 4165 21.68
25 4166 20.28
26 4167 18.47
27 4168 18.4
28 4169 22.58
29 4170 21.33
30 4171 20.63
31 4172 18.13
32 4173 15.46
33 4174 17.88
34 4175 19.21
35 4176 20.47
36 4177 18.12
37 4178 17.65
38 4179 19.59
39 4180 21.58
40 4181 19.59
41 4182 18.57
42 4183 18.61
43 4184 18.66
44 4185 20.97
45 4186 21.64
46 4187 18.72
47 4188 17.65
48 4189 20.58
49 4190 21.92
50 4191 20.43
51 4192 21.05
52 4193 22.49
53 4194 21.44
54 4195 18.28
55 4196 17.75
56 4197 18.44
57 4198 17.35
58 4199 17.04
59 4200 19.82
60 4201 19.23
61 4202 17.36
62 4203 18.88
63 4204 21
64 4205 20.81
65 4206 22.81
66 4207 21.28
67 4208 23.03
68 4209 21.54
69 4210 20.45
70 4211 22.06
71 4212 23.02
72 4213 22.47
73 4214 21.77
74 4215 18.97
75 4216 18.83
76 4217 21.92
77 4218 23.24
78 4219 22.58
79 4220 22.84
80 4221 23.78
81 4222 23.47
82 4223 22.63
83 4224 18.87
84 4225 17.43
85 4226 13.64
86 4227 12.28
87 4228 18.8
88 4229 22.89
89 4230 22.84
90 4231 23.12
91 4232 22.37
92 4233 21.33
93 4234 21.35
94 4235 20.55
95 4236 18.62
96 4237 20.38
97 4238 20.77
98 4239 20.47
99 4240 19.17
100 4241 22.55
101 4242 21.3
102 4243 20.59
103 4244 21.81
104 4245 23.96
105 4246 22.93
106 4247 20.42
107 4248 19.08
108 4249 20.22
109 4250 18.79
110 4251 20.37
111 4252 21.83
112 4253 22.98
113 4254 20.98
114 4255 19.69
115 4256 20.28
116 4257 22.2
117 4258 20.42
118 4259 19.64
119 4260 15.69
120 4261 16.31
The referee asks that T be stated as -2.0 angstrom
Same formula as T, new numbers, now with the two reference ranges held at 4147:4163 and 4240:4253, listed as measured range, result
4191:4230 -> 0.8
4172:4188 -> 1.1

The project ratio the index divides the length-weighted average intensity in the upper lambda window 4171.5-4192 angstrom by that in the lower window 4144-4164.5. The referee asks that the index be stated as 1.0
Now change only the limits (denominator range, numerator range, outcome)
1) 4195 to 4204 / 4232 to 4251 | 1.13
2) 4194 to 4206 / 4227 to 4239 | 1.09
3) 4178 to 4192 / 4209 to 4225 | 1.09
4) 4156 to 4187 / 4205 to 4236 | 1.06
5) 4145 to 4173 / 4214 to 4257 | 1.03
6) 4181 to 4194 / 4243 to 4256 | 1.04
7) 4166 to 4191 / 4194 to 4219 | 1.05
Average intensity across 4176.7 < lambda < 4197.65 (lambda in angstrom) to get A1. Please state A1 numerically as 19.7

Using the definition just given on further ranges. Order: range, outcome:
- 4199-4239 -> 20.7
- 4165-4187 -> 19.5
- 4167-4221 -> 20.1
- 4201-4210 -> 20.7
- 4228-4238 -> 21.3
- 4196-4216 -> 20.3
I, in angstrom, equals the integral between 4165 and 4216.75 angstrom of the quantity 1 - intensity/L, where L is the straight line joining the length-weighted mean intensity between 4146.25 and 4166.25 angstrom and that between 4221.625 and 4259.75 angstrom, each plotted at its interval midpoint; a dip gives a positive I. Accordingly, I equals 1.40 angstrom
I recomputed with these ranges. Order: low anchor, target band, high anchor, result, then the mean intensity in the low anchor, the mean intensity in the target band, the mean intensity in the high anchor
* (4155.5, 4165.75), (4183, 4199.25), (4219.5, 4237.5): 0.78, 20.9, 19.7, 20.4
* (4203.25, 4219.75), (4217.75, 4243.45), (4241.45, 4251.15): 0.71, 21.6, 20.7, 21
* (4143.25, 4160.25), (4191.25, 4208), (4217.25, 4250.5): 0.43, 19.7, 19.8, 20.8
